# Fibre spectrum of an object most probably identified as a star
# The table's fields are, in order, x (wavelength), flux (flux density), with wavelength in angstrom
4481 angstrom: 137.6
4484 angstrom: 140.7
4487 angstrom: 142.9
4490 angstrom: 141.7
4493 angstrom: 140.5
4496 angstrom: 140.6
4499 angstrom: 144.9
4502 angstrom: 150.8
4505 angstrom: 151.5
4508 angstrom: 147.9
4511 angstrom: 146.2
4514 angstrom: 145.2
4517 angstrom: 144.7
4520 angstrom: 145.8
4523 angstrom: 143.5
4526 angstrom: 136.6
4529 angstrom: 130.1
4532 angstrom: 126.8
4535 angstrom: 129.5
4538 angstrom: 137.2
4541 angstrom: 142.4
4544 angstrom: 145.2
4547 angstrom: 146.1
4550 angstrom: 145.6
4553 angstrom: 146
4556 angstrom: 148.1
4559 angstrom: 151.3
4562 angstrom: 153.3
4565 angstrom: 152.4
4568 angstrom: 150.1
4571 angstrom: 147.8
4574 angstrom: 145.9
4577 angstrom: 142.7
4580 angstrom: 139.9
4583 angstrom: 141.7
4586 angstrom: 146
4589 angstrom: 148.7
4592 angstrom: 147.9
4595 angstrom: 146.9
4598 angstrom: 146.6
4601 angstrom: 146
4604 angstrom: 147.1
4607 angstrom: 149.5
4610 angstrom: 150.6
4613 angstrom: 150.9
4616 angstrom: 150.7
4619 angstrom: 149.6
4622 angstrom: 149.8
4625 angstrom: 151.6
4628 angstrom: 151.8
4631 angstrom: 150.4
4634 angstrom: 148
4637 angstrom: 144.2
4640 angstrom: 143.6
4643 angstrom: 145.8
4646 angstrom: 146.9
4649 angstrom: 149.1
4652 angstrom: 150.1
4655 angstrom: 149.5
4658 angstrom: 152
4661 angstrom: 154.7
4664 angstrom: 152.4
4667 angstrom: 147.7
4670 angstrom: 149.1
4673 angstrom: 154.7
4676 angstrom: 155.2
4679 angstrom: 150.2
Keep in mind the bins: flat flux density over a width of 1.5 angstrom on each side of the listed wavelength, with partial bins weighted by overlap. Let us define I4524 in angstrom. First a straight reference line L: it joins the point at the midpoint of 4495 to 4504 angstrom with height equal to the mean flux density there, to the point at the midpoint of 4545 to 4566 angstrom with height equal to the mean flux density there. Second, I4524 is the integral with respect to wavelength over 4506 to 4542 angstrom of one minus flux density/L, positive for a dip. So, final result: 1.8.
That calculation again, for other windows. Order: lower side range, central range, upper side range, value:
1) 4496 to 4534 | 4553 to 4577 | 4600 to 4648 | -0.6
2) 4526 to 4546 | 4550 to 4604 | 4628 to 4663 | -2.5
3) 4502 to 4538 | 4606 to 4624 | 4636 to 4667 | -0.4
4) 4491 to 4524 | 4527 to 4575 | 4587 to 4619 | 1.1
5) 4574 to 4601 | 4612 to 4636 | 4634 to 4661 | -0.5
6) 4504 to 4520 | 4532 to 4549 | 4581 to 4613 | 0.9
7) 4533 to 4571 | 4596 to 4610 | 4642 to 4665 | 0.0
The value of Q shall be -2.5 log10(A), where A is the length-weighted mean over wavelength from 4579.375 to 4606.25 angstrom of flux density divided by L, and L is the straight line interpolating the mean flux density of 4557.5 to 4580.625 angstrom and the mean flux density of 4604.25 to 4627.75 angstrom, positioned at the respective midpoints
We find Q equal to 0.02 mag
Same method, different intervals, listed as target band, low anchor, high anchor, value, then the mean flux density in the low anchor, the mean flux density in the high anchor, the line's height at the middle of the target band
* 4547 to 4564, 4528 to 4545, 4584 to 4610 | -0.074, 135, 147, 139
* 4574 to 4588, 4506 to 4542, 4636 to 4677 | 0.007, 140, 150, 144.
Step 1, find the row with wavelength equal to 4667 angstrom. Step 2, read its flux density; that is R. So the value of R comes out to 147.7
